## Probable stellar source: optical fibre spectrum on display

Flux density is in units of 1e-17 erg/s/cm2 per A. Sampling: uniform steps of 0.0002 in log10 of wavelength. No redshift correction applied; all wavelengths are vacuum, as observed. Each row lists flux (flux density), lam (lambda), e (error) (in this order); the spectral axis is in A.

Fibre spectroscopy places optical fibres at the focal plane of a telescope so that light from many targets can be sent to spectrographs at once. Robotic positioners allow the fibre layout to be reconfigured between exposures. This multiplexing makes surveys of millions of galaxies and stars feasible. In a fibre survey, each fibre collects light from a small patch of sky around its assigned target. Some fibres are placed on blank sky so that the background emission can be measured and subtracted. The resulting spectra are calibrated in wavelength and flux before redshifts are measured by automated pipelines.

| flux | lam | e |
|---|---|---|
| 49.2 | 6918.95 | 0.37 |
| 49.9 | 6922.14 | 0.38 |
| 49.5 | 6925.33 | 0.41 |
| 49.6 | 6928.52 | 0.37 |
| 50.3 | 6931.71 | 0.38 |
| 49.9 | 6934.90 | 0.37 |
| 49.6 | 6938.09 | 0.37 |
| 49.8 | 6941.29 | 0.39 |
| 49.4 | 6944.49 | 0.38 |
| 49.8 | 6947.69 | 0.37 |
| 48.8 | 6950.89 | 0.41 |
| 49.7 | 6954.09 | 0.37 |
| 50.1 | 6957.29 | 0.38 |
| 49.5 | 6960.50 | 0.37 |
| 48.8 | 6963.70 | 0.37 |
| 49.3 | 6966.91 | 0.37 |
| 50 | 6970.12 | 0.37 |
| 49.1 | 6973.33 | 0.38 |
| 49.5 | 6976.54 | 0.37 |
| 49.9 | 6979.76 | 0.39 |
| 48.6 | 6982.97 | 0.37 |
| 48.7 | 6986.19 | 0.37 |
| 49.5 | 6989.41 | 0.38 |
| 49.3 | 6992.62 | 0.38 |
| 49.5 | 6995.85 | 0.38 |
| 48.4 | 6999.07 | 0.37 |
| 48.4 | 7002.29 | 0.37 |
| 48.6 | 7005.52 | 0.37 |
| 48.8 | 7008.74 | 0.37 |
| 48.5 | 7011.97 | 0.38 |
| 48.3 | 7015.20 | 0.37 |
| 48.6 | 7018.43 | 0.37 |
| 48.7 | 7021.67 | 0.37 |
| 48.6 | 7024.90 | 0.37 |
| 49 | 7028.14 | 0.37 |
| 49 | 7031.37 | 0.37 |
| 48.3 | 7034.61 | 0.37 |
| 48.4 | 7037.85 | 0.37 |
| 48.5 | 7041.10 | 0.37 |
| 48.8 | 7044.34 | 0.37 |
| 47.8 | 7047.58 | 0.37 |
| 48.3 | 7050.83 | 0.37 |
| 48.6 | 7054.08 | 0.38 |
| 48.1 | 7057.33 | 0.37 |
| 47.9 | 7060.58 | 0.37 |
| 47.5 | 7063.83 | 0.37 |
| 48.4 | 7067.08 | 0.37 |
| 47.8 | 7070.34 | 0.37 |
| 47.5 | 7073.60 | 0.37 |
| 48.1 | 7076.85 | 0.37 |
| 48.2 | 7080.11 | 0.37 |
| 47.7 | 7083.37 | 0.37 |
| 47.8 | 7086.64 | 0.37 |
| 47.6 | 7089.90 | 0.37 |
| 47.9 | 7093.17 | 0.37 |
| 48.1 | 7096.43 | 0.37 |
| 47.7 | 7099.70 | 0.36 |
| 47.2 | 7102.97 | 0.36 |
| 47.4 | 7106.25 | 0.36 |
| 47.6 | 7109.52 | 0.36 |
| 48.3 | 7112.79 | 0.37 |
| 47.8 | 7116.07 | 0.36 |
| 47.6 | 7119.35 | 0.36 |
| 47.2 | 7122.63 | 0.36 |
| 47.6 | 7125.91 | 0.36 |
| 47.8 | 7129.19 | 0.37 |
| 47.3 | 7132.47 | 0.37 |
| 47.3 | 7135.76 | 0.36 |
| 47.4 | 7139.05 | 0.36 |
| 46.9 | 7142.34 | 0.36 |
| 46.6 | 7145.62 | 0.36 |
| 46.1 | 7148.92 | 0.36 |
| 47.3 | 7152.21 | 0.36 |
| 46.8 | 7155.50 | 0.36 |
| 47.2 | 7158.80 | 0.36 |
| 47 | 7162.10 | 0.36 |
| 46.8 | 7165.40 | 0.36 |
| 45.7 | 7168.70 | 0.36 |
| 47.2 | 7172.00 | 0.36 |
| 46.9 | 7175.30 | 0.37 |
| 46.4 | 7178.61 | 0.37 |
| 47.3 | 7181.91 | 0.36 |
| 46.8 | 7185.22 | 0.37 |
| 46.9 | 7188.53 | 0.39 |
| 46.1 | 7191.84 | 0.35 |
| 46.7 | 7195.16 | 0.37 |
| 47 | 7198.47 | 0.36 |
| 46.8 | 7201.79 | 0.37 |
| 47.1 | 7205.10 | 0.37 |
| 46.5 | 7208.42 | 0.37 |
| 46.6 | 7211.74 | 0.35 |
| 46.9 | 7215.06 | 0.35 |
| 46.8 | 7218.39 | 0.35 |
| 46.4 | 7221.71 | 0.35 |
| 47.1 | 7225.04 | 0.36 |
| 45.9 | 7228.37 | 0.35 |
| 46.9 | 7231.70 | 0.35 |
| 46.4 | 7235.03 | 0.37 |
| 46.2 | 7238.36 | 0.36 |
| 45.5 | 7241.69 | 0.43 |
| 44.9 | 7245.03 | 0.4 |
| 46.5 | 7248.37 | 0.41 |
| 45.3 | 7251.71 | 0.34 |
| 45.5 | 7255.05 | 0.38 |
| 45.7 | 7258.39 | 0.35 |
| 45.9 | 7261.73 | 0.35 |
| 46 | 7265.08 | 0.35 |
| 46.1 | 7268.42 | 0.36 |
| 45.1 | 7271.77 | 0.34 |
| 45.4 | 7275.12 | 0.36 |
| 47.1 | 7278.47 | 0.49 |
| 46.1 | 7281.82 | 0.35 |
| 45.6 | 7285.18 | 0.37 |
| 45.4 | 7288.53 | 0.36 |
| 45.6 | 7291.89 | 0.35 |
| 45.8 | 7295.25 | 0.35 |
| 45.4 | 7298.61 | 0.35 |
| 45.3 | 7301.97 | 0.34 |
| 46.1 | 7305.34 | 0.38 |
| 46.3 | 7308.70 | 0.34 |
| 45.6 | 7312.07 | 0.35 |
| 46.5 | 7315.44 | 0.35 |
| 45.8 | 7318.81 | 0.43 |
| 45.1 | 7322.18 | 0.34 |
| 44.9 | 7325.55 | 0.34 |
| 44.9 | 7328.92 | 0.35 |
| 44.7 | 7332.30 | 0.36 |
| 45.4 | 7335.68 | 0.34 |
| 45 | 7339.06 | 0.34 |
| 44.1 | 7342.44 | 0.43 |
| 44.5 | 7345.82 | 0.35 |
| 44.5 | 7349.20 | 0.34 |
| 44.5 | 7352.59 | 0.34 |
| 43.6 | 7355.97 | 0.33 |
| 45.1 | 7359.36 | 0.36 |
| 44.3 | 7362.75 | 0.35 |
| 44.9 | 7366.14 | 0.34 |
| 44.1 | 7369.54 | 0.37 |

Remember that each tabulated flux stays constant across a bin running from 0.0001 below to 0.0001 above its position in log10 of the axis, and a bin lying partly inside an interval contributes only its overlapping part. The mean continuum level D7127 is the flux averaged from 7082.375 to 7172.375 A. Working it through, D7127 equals 47.3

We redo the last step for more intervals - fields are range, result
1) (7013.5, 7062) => 48.5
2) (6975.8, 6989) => 49.2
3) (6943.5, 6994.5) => 49.4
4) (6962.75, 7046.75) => 48.9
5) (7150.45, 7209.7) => 46.8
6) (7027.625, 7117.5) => 48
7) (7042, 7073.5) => 48.1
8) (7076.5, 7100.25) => 47.9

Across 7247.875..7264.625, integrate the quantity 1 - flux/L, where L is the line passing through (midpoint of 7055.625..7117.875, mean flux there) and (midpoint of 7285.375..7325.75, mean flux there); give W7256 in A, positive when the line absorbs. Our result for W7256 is 0.15 A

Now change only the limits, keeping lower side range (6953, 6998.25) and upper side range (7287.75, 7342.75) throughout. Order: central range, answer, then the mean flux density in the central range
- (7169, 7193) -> 0.1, 46.8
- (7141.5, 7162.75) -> 0.2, 46.8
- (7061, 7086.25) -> 0.2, 47.9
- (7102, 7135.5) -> 0.1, 47.6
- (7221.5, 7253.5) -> 0.2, 46.1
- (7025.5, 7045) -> 0.0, 48.6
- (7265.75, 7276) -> 0.1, 45.6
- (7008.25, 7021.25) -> 0.1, 48.5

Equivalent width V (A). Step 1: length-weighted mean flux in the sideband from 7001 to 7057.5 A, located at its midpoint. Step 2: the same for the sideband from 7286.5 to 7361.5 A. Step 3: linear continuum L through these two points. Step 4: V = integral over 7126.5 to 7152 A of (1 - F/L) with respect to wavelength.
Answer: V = 0.10 A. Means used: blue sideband 48.5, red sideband 45.2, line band 47.1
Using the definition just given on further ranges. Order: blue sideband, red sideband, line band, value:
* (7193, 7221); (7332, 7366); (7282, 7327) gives -0.4 A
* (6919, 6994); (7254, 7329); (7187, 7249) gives 0.1 A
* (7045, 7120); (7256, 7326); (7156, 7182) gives 0.1 A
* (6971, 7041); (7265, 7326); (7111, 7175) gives 0.3 A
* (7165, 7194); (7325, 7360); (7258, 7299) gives -0.3 A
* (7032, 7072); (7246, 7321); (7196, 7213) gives -0.1 A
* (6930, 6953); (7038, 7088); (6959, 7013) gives 0.0 A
